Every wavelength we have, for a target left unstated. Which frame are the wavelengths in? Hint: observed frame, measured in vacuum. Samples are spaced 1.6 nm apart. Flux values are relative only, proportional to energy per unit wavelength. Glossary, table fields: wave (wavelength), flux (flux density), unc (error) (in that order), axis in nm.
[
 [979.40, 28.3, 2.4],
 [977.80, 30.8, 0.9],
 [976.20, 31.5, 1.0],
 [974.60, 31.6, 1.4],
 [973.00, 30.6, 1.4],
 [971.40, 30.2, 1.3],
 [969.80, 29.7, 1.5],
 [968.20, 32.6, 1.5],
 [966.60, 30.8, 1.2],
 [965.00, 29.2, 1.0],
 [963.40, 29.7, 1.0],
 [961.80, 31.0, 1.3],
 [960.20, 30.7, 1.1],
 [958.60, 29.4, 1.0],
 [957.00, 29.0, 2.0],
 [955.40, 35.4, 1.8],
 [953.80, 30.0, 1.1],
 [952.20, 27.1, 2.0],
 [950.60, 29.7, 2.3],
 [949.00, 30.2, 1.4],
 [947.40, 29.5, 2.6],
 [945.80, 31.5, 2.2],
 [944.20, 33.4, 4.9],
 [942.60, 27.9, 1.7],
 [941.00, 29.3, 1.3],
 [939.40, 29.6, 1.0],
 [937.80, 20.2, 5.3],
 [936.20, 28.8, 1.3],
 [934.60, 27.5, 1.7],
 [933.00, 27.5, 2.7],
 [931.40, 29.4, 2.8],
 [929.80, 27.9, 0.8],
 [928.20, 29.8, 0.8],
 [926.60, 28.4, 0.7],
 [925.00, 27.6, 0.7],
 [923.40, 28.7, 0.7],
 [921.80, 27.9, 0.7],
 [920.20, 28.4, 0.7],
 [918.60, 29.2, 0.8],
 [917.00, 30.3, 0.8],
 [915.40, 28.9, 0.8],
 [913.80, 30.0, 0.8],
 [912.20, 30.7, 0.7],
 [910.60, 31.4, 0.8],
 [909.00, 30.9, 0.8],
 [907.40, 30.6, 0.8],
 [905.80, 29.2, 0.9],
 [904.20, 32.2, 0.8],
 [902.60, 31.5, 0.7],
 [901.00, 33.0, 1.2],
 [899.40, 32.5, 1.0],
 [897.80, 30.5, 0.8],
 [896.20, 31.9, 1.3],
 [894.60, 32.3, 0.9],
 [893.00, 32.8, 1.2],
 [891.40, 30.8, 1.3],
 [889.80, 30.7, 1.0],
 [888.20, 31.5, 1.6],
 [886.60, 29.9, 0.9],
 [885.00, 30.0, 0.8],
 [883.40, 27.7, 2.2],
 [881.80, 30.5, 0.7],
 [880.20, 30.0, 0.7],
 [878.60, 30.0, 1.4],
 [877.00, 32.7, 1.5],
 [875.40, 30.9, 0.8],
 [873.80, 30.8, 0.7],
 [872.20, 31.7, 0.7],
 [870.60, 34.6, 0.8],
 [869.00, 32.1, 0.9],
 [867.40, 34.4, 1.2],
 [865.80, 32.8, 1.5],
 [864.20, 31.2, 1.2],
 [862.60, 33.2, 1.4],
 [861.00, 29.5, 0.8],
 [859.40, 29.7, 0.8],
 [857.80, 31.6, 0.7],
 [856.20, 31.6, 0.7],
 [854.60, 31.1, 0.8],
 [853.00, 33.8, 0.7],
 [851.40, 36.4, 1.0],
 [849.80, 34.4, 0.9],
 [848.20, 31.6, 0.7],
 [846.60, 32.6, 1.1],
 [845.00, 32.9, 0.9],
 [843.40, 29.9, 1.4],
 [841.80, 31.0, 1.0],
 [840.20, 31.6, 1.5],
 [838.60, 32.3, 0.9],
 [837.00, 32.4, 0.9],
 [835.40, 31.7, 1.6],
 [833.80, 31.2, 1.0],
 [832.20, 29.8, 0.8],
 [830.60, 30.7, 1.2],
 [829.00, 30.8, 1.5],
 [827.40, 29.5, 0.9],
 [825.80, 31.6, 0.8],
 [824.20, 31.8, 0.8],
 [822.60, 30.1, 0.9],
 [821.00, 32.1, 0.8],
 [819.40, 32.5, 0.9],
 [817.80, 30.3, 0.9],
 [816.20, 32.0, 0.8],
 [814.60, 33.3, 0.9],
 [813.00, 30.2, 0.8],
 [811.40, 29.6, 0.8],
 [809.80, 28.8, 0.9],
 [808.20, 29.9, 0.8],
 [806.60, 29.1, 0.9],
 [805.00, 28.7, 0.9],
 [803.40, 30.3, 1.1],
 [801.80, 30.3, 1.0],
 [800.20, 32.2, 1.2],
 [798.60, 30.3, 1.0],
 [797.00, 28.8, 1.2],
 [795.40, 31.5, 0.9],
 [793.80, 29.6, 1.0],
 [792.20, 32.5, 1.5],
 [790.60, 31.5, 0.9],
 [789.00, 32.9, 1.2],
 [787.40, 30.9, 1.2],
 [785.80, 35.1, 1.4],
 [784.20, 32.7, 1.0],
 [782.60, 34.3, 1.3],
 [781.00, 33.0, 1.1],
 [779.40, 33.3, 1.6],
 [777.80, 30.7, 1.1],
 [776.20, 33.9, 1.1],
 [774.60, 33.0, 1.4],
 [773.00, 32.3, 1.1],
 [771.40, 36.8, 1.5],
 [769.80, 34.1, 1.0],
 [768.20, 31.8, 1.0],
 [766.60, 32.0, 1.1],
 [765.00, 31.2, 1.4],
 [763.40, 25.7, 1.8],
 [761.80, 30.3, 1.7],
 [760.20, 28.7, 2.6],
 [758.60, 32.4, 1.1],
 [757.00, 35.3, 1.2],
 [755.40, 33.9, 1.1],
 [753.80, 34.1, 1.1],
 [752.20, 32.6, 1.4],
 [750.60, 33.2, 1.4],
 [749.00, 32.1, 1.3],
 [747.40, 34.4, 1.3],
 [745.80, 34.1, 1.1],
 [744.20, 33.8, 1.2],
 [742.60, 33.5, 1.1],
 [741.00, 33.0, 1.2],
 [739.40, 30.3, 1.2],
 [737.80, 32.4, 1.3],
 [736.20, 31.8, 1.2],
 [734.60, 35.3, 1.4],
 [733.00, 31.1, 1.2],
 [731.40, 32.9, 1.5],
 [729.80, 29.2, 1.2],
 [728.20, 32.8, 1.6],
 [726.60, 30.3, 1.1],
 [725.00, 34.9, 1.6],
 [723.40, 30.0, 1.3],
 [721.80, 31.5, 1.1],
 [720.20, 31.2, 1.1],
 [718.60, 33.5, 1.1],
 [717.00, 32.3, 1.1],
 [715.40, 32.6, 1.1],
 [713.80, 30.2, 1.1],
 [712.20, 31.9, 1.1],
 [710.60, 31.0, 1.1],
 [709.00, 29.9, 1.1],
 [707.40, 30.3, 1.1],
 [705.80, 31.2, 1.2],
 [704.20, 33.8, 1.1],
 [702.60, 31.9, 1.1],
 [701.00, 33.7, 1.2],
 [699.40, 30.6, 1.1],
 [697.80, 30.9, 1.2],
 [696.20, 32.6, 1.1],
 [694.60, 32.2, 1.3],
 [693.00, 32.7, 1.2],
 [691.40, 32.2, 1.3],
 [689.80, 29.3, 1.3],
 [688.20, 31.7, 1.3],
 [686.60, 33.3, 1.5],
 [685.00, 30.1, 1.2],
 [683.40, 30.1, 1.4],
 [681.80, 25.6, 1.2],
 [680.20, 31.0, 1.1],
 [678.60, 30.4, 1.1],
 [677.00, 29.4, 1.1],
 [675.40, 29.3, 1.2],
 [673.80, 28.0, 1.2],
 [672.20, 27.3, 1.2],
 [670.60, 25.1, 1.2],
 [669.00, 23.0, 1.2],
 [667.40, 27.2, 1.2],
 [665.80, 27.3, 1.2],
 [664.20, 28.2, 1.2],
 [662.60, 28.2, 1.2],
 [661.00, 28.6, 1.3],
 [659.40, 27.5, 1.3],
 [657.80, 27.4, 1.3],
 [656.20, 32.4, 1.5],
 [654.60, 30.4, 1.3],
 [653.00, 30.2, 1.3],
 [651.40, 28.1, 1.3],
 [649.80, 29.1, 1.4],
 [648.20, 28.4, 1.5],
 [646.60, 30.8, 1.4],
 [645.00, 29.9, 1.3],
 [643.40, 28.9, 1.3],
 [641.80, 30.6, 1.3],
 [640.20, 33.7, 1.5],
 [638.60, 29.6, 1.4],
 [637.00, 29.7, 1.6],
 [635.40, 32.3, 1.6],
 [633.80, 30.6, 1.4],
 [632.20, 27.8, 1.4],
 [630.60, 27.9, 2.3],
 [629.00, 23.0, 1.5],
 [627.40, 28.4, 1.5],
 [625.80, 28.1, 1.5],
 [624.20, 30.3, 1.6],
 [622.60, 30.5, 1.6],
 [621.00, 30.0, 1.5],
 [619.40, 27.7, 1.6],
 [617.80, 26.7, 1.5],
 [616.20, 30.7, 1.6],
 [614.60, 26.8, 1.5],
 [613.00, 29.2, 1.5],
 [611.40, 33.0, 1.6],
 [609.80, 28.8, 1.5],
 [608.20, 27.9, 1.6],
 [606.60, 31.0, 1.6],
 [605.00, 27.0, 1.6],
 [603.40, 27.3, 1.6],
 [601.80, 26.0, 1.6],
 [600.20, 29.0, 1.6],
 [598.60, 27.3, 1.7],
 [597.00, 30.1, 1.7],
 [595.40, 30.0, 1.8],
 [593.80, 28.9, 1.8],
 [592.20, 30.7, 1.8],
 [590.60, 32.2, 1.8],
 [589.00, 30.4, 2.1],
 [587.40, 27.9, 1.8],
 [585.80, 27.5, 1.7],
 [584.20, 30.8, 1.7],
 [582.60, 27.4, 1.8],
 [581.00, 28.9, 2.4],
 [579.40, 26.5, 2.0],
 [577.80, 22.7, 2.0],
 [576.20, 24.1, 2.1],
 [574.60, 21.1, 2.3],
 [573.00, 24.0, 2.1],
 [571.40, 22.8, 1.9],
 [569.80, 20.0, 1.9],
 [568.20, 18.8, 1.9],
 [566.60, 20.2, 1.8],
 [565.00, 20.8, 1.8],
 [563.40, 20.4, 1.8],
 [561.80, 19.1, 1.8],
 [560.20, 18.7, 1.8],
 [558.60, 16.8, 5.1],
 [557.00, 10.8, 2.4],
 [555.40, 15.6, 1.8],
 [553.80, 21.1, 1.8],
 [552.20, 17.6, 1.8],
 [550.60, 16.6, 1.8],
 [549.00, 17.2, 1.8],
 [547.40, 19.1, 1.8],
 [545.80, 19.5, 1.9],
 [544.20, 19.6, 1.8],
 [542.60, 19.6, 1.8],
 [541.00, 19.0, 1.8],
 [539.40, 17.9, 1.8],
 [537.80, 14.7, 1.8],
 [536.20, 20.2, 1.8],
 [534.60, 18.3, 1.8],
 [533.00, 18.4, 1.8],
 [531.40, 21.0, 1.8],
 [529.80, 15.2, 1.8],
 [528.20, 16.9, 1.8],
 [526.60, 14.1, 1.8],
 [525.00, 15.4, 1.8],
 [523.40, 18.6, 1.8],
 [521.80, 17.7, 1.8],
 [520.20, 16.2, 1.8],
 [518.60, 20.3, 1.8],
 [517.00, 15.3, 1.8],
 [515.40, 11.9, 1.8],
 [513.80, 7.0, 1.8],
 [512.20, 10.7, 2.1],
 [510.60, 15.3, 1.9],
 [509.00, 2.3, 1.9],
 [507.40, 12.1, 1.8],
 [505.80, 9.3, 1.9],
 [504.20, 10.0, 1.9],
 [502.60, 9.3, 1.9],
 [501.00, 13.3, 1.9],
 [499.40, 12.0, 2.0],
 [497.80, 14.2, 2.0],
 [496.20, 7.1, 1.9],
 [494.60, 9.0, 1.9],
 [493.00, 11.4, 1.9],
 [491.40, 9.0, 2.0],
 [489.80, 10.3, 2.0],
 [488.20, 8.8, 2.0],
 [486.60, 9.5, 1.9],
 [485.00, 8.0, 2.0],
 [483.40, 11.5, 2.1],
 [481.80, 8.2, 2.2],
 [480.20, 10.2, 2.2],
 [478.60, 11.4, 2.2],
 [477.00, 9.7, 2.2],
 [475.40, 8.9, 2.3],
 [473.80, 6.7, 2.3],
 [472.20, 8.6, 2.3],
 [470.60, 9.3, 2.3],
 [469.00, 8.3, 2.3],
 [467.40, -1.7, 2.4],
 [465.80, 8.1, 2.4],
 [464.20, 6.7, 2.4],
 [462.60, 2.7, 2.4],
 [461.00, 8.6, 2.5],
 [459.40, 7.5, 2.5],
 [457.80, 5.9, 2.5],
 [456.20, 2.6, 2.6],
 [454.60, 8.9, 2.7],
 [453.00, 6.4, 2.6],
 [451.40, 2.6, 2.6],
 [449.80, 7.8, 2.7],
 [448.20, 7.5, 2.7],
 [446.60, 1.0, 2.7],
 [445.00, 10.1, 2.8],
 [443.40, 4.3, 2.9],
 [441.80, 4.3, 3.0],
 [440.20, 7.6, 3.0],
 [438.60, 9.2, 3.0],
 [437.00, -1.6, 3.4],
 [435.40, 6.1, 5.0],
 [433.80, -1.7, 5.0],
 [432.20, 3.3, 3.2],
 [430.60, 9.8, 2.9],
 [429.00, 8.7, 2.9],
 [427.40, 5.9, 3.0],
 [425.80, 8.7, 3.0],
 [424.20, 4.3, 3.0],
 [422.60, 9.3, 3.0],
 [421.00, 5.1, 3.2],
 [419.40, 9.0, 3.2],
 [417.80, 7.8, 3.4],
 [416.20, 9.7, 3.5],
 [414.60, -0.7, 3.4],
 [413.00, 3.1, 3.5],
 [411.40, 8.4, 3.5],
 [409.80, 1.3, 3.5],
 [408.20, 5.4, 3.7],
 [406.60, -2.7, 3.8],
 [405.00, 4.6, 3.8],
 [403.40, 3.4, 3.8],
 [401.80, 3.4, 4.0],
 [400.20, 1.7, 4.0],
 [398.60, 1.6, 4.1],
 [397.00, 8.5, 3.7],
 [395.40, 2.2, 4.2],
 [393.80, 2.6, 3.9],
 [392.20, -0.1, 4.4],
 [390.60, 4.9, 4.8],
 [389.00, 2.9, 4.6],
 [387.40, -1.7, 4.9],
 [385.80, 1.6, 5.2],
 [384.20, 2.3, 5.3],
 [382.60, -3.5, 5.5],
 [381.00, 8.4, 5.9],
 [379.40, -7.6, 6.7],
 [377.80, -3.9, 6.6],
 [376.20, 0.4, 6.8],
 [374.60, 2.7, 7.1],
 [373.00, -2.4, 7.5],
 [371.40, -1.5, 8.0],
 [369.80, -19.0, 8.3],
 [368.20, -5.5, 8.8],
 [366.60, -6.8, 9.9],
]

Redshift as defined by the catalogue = 0.294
